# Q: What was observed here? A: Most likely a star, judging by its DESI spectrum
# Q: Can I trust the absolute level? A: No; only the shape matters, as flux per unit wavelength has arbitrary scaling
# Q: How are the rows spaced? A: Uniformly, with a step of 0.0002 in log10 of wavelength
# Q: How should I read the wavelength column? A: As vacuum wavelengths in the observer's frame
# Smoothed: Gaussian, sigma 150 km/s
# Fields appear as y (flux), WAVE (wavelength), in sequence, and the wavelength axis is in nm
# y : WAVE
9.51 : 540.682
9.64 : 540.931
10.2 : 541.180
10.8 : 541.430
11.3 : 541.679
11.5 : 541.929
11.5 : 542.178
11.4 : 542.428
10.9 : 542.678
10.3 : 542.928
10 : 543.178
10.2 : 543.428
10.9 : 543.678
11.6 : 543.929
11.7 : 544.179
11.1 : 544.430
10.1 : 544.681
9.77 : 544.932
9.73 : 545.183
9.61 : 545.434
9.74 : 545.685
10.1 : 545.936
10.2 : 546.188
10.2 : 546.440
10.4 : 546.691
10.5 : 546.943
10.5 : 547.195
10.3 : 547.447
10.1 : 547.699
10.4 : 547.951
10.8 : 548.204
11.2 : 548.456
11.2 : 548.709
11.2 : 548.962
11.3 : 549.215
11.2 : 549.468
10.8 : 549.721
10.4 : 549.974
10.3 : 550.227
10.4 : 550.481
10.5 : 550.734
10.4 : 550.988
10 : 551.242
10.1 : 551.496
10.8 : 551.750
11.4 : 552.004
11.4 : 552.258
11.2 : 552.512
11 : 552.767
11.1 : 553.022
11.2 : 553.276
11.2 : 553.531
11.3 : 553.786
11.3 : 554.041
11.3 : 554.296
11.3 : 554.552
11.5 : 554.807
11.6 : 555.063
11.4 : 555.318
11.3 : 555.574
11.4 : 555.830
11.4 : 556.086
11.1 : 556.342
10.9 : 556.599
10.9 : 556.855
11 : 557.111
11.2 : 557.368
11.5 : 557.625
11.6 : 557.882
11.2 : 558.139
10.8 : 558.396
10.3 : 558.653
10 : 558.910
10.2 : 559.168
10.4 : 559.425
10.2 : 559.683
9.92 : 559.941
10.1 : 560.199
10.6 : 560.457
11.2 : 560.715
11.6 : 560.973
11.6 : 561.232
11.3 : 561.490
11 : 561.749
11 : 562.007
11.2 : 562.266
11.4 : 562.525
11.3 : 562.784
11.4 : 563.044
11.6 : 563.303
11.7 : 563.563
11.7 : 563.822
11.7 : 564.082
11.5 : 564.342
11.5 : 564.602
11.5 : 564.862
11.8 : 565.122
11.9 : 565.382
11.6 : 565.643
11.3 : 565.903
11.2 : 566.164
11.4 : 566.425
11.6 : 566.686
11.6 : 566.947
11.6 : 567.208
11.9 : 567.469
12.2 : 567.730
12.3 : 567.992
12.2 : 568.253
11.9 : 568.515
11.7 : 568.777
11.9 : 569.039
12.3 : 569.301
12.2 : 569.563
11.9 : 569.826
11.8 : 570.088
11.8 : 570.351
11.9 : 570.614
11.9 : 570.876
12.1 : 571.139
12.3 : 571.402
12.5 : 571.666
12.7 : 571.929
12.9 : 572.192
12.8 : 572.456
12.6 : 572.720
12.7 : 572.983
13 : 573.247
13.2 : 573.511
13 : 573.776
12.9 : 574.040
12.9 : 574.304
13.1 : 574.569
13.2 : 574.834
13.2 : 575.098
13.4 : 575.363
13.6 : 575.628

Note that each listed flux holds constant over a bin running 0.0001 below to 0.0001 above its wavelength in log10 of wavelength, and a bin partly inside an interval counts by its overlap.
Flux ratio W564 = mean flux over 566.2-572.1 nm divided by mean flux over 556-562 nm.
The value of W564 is 1.10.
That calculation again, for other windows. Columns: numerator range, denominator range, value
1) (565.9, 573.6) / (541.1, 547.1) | 1.15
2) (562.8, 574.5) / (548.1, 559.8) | 1.10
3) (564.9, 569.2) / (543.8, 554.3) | 1.10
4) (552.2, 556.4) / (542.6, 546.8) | 1.09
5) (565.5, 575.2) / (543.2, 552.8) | 1.16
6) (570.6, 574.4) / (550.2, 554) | 1.17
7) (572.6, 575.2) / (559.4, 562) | 1.20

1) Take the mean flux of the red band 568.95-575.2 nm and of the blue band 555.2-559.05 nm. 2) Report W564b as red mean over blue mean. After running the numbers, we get 1.1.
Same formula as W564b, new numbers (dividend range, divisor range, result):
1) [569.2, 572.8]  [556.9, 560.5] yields 1.15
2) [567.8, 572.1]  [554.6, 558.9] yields 1.08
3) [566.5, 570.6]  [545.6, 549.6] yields 1.13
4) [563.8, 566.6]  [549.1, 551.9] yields 1.09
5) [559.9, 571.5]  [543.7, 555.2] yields 1.08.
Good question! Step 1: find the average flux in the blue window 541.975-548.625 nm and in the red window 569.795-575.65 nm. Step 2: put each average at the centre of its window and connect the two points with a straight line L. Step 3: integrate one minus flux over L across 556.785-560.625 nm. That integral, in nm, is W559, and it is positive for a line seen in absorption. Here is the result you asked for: 0.30 nm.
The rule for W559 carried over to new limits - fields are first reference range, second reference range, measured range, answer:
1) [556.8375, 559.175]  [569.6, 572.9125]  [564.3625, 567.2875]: 0.04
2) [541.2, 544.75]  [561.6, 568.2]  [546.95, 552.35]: 0.21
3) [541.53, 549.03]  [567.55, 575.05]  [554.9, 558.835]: 0.09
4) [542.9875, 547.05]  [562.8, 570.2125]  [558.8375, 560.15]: 0.13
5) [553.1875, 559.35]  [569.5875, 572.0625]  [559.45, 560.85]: 0.12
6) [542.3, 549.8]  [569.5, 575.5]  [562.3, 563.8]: 0.05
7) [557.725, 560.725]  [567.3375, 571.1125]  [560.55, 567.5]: -0.15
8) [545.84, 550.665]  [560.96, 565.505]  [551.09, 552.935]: 0.00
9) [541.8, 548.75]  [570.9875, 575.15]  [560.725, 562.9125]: 0.11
